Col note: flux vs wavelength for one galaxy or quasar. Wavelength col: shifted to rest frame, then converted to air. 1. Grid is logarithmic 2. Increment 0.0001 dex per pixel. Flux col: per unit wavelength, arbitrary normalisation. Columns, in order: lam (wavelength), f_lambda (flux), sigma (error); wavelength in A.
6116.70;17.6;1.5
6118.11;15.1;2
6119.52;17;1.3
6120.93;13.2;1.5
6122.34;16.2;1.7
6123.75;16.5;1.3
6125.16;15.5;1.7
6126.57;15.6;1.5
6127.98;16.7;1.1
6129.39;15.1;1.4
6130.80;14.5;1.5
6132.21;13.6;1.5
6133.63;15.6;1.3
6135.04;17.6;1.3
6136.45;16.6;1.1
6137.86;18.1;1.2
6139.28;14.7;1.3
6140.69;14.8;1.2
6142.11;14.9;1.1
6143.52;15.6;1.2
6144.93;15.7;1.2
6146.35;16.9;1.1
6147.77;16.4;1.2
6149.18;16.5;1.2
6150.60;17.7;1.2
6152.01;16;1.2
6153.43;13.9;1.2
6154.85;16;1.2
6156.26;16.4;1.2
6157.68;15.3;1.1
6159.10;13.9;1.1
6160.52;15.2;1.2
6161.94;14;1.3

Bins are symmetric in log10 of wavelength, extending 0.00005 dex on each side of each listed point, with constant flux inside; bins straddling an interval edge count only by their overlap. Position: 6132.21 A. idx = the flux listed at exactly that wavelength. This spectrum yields 13.6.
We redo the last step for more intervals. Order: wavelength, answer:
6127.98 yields 16.7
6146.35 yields 16.9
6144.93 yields 15.7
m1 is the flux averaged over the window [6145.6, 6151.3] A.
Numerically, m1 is 16.8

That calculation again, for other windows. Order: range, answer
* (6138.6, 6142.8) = 14.8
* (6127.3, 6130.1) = 15.9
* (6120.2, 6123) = 14.7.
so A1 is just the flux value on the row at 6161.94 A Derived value 14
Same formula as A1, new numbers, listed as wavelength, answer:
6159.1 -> 13.9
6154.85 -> 16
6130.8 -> 14.5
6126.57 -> 15.6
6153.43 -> 13.9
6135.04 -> 17.6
